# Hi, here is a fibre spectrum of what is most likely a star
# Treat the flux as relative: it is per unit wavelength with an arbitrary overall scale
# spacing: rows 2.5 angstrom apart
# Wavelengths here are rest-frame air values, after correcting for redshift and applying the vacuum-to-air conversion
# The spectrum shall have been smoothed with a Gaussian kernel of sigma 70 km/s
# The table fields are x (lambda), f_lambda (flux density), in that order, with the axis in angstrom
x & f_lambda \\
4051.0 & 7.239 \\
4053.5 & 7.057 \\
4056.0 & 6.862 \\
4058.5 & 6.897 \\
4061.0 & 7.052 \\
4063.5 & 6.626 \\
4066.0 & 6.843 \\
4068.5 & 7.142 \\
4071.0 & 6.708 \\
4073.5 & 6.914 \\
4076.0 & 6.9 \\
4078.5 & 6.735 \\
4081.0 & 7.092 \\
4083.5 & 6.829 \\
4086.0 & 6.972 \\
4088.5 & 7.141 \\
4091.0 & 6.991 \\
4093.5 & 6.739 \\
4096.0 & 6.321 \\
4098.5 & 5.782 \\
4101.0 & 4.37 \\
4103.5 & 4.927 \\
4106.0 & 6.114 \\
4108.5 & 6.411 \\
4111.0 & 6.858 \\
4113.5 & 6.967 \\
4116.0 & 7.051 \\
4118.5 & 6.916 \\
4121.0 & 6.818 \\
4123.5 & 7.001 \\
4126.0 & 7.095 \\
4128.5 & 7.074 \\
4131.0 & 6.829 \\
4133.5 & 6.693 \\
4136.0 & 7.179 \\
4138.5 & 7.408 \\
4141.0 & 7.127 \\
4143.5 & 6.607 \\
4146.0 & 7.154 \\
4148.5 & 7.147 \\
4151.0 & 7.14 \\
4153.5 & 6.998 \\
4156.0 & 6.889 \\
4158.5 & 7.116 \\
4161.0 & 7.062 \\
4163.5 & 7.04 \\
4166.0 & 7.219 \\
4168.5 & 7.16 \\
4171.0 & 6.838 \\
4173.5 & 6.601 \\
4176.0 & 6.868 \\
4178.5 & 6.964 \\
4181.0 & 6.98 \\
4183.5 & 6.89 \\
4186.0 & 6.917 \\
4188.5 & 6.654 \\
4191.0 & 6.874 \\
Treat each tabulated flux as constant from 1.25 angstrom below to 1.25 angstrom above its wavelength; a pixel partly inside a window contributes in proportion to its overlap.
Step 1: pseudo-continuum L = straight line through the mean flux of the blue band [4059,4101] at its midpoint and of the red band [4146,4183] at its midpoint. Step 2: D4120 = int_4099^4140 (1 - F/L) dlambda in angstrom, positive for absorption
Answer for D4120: 1.6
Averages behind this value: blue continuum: 6.73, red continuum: 7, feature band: 6.6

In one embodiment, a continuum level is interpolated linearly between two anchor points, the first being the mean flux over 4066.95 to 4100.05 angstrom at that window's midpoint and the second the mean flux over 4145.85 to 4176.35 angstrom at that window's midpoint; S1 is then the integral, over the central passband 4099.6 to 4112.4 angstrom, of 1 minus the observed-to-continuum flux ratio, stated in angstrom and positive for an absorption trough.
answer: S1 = 2.04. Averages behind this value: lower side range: 6.77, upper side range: 7.02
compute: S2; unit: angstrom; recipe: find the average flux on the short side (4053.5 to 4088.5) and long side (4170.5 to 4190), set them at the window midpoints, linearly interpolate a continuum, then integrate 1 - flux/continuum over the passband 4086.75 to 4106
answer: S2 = 2.3 angstrom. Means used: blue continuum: 6.91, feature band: 6.07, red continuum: 6.84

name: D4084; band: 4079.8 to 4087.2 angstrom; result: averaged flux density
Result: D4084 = 6.96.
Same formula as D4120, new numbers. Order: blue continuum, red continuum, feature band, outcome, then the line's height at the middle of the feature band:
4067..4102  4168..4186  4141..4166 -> -0.8 angstrom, 6.83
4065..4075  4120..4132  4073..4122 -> 2.8 angstrom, 6.94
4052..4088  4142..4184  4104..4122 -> 0.7 angstrom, 6.94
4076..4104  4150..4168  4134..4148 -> -0.4 angstrom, 6.9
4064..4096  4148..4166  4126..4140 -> -0.1 angstrom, 7.01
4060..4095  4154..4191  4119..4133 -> -0.1 angstrom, 6.92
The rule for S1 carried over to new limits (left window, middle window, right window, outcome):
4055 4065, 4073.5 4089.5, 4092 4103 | -1.8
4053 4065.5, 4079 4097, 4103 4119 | -0.5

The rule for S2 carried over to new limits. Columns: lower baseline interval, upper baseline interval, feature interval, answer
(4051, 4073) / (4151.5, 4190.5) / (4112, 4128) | -0.1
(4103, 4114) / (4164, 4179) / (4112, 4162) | -3.2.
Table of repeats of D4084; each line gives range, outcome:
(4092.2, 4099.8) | 6.27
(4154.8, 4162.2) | 7.02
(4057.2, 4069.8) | 6.91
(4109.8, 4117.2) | 6.96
